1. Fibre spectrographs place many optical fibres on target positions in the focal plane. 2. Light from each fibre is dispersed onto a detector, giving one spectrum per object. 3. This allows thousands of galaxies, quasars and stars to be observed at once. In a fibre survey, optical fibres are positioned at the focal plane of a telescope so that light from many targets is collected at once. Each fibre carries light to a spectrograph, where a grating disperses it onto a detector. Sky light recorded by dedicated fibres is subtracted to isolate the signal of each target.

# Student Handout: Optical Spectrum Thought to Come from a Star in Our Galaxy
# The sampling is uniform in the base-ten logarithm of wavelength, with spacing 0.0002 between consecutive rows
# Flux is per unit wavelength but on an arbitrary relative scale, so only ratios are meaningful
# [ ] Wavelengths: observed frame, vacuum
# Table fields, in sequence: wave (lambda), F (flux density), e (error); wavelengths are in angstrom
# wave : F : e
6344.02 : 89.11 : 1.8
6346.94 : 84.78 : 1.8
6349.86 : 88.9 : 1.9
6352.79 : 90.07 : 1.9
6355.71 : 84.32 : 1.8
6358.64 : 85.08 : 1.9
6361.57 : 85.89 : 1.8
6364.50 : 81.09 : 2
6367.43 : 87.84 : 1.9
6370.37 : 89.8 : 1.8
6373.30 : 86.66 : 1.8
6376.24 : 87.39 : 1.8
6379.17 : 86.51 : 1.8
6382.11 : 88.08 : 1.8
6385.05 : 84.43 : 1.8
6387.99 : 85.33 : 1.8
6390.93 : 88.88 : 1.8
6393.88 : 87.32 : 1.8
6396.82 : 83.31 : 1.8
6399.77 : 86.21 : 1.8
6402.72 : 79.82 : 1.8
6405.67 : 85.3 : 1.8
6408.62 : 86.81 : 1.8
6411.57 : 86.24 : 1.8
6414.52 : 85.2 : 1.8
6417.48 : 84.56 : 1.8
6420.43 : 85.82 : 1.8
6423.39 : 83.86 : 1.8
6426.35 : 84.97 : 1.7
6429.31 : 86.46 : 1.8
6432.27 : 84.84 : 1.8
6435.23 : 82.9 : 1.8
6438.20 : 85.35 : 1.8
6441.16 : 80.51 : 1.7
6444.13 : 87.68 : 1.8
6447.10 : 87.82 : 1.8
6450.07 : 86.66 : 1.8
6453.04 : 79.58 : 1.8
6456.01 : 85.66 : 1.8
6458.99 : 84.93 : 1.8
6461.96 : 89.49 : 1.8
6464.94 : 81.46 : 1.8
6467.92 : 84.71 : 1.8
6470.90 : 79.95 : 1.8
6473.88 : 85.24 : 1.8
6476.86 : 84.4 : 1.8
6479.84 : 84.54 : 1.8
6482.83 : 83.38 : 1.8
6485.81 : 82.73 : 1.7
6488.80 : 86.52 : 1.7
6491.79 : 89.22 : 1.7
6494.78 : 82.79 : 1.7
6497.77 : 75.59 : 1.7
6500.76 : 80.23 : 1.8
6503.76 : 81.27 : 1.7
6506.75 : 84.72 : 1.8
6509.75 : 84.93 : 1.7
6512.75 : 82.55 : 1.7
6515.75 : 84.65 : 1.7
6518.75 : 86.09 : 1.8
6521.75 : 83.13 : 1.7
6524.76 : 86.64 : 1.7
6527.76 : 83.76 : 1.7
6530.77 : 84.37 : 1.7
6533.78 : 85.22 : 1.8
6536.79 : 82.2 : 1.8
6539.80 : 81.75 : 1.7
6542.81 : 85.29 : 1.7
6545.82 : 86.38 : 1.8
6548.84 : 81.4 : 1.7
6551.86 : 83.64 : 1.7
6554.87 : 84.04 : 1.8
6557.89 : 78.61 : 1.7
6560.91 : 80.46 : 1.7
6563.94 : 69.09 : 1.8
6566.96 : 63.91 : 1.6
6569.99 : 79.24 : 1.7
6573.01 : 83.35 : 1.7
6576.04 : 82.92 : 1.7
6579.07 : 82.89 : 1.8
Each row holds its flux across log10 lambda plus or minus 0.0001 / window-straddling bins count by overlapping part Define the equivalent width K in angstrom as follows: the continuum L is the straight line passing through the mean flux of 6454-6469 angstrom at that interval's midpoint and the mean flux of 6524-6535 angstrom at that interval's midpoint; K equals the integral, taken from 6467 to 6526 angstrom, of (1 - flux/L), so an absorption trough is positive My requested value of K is 0.92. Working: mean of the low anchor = 85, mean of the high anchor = 84.9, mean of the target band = 83.6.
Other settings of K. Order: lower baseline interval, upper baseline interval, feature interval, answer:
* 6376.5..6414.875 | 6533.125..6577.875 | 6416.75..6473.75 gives -0.4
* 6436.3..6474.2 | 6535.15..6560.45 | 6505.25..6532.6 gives -0.4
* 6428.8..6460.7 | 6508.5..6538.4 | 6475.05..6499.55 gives 0.3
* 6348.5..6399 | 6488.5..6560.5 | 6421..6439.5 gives 0.1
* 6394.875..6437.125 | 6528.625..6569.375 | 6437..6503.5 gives -0.7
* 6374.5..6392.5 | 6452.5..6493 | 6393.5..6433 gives 0.5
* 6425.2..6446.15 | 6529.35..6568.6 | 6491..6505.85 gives 0.1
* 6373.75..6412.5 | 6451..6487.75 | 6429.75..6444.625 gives 0.1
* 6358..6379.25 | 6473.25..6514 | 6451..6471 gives 0.0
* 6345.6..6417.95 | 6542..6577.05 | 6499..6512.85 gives -0.2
